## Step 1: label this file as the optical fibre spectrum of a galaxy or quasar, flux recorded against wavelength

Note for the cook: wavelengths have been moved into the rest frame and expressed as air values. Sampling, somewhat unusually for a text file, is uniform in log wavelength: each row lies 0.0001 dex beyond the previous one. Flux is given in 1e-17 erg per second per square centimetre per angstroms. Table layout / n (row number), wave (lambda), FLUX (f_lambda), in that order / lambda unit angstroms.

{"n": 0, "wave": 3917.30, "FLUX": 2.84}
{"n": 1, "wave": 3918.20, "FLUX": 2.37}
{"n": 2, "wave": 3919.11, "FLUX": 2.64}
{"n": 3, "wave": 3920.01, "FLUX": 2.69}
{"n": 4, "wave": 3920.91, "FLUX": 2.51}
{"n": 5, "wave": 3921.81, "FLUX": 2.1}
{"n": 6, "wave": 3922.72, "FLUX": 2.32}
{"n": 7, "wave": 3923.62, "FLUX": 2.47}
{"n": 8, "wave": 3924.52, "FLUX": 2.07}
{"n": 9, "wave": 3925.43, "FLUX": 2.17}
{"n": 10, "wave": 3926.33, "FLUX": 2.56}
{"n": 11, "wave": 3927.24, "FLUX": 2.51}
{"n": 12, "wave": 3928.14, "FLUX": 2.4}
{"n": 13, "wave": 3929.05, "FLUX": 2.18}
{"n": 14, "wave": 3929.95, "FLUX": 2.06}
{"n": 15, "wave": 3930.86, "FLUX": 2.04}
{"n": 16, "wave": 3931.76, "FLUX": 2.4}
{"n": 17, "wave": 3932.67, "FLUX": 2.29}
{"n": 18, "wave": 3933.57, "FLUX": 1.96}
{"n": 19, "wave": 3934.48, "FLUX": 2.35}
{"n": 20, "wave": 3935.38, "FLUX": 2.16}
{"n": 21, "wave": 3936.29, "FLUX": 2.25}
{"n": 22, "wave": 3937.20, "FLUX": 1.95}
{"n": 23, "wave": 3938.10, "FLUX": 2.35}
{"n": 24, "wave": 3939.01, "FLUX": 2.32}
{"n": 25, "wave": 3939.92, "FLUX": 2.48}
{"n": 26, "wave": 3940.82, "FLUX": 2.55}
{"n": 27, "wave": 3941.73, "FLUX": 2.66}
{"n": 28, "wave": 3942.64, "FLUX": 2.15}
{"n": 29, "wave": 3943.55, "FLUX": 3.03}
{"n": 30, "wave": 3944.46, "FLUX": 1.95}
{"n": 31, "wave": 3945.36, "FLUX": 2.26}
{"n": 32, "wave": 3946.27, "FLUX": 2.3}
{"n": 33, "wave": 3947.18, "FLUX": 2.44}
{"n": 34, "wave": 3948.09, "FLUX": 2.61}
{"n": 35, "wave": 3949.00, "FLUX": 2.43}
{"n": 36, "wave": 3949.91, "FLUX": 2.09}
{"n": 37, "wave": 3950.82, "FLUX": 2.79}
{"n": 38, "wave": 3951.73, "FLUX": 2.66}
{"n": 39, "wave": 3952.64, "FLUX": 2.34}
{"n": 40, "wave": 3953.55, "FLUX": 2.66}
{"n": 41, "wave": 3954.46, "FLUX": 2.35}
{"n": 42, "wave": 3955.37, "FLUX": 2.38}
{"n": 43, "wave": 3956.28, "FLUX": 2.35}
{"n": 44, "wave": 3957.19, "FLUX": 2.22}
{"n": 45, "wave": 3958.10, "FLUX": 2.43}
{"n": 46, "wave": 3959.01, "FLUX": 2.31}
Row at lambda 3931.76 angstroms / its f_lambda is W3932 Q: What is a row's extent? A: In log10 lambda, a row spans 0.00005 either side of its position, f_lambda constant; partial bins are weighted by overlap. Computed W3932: 2.4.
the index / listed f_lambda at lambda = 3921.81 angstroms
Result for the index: 2.1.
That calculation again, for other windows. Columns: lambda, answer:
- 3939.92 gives 2.48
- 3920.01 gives 2.69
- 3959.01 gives 2.31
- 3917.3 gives 2.84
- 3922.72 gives 2.32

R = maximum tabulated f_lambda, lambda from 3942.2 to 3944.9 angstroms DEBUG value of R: 3.03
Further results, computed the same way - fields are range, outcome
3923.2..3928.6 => 2.56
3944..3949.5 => 2.61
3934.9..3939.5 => 2.35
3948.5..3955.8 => 2.79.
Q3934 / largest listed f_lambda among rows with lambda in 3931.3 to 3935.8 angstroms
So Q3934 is 2.4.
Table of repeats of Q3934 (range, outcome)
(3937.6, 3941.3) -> 2.55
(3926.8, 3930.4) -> 2.51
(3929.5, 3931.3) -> 2.06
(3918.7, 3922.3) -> 2.69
